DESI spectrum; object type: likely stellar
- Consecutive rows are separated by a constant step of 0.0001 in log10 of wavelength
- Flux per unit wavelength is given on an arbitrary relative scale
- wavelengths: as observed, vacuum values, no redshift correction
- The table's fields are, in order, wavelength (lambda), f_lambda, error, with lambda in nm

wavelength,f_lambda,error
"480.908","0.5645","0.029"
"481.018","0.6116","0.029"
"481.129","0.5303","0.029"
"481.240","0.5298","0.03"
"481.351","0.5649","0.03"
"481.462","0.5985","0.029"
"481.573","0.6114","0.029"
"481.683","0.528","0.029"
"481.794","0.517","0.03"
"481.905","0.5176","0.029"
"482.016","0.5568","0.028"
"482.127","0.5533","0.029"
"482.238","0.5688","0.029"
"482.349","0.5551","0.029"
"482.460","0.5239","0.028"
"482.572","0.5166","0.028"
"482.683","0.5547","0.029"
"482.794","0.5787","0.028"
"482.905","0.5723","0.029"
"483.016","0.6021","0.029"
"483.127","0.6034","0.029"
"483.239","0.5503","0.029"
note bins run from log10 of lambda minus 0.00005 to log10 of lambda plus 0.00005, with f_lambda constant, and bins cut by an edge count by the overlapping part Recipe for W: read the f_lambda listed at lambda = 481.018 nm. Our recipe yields 0.6116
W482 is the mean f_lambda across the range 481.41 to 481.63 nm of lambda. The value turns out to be 0.606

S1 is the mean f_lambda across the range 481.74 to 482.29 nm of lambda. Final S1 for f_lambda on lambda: 0.543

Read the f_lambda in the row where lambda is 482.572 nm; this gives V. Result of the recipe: 0.5166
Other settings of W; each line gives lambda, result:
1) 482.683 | 0.5547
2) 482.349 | 0.5551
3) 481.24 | 0.5298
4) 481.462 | 0.5985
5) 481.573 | 0.6114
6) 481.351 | 0.5649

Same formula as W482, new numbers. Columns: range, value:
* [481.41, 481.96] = 0.555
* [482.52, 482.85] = 0.551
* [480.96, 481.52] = 0.567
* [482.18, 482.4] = 0.562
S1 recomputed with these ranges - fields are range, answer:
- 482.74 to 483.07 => 0.585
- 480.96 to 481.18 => 0.573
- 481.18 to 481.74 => 0.566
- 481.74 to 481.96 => 0.517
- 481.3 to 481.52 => 0.582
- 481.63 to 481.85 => 0.522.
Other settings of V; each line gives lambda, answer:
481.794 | 0.517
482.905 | 0.5723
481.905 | 0.5176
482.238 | 0.5688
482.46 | 0.5239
